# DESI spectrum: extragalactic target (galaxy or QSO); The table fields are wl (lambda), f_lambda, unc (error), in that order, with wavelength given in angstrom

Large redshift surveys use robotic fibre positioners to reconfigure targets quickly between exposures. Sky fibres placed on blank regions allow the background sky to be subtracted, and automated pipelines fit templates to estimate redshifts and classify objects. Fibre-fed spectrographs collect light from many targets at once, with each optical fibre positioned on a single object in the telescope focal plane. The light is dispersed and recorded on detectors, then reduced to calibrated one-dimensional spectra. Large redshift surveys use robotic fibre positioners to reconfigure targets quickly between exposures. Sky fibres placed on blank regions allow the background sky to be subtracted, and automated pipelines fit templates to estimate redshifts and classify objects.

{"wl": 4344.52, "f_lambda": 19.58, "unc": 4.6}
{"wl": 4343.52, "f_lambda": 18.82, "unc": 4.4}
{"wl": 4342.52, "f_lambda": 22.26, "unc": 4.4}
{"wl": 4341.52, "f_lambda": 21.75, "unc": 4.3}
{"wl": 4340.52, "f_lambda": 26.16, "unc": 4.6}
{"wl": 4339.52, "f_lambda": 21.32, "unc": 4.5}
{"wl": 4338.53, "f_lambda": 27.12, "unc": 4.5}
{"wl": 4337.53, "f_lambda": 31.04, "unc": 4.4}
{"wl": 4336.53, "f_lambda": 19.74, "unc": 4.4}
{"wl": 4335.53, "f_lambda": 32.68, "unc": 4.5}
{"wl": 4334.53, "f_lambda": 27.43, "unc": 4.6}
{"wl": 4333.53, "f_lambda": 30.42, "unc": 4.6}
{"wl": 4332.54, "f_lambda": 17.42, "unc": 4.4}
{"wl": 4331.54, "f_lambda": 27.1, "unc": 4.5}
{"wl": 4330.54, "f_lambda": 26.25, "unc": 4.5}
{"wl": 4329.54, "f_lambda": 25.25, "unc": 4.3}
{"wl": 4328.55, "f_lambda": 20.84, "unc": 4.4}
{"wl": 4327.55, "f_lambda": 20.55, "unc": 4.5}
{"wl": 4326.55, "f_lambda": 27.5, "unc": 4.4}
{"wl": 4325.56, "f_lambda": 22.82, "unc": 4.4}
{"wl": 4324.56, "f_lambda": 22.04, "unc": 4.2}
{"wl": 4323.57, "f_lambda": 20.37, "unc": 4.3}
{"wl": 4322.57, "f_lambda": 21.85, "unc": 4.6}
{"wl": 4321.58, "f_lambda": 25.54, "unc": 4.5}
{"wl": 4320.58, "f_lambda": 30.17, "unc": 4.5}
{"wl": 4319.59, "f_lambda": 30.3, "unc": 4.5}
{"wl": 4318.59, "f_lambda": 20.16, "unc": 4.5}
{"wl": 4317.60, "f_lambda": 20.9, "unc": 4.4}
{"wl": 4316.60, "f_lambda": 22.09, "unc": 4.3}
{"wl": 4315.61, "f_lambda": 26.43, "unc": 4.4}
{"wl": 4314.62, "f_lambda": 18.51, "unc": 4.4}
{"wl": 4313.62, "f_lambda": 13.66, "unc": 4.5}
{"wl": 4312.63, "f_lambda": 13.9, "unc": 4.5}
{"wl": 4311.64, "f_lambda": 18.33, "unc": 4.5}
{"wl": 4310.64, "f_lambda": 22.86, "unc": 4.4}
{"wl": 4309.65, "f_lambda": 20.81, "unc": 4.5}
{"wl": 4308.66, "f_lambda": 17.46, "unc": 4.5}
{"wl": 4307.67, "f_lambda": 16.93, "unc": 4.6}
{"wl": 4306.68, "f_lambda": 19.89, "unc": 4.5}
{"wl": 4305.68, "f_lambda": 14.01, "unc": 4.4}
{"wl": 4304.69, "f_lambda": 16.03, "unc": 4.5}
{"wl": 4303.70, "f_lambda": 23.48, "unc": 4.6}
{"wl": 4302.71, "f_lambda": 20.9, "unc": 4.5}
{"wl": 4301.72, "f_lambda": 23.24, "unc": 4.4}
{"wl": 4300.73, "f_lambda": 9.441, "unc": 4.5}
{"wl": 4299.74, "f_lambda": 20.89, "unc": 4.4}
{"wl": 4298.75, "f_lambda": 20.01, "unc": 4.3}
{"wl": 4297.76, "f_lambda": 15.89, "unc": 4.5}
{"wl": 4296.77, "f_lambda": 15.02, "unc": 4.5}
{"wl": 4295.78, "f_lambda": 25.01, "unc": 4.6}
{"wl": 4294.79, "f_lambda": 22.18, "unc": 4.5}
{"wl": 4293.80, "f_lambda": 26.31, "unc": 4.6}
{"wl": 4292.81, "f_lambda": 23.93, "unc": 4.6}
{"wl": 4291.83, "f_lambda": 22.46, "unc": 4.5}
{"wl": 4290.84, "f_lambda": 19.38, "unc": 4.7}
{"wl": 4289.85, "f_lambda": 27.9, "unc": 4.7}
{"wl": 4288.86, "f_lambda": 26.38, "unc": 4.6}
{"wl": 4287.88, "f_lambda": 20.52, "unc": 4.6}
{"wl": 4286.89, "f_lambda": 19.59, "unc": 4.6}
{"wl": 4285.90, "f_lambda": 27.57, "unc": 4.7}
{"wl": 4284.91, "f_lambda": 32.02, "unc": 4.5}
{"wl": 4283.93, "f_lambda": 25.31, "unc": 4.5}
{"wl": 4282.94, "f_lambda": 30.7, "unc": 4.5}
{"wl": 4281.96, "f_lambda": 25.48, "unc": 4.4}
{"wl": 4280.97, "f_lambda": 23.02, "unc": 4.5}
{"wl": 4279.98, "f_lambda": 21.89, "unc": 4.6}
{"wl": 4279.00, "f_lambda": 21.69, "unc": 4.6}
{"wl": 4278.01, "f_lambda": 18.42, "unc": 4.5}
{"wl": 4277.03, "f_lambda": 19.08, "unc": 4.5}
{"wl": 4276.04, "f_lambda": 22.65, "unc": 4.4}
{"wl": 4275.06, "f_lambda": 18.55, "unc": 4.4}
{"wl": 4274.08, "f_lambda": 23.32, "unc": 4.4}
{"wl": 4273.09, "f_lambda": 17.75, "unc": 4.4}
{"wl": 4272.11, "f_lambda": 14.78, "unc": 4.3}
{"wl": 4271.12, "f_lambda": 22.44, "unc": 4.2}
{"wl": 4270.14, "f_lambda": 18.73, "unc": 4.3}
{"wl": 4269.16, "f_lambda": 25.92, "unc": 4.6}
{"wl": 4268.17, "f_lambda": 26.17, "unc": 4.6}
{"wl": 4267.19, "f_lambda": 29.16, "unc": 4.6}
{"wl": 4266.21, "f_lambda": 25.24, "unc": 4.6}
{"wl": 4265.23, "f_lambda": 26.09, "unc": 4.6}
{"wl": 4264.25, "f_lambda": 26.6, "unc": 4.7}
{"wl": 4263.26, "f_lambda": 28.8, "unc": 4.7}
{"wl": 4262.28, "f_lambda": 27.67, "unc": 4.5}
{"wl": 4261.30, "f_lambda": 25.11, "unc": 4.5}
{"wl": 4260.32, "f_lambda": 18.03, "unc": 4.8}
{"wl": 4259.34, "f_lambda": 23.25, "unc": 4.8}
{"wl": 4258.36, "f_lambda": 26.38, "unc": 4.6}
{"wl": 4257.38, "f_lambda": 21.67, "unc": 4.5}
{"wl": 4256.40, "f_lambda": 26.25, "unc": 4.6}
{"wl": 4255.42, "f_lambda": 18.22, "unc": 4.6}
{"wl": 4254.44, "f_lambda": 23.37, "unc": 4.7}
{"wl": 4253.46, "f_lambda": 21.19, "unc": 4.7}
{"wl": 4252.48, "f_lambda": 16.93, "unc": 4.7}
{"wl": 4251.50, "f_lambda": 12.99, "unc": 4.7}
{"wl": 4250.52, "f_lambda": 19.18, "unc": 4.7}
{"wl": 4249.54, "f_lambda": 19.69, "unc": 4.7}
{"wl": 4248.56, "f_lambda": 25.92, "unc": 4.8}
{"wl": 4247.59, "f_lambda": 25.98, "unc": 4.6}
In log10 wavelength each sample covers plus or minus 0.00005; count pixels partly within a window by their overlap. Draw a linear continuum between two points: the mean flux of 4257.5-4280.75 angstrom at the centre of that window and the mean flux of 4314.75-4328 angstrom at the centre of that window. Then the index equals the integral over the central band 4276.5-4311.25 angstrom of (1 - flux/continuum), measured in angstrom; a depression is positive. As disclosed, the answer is 2.58 angstrom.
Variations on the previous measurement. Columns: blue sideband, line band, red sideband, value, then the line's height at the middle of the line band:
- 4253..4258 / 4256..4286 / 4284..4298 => -1.4 angstrom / 22.7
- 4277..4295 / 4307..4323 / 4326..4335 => 2.1 angstrom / 24.5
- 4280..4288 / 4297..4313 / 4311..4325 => 3.3 angstrom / 23.2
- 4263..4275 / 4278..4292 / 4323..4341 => -0.4 angstrom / 23.8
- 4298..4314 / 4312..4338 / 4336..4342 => -2.0 angstrom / 21.9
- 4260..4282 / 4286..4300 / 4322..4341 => 0.9 angstrom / 23.5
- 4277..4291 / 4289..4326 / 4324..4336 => 5.6 angstrom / 24.6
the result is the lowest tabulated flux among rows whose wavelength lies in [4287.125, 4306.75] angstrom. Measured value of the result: 9.441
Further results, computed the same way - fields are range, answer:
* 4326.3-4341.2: 17.42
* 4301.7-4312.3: 14.01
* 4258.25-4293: 14.78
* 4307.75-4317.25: 13.66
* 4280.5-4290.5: 19.59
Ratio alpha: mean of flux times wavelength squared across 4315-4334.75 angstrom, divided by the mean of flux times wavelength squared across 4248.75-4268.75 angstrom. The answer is 1.08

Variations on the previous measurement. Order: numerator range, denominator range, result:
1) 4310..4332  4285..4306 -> 1.08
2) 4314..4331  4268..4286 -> 1.06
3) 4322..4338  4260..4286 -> 1.06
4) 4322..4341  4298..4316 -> 1.34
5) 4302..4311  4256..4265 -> 0.79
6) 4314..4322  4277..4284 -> 1.05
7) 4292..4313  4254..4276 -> 0.85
